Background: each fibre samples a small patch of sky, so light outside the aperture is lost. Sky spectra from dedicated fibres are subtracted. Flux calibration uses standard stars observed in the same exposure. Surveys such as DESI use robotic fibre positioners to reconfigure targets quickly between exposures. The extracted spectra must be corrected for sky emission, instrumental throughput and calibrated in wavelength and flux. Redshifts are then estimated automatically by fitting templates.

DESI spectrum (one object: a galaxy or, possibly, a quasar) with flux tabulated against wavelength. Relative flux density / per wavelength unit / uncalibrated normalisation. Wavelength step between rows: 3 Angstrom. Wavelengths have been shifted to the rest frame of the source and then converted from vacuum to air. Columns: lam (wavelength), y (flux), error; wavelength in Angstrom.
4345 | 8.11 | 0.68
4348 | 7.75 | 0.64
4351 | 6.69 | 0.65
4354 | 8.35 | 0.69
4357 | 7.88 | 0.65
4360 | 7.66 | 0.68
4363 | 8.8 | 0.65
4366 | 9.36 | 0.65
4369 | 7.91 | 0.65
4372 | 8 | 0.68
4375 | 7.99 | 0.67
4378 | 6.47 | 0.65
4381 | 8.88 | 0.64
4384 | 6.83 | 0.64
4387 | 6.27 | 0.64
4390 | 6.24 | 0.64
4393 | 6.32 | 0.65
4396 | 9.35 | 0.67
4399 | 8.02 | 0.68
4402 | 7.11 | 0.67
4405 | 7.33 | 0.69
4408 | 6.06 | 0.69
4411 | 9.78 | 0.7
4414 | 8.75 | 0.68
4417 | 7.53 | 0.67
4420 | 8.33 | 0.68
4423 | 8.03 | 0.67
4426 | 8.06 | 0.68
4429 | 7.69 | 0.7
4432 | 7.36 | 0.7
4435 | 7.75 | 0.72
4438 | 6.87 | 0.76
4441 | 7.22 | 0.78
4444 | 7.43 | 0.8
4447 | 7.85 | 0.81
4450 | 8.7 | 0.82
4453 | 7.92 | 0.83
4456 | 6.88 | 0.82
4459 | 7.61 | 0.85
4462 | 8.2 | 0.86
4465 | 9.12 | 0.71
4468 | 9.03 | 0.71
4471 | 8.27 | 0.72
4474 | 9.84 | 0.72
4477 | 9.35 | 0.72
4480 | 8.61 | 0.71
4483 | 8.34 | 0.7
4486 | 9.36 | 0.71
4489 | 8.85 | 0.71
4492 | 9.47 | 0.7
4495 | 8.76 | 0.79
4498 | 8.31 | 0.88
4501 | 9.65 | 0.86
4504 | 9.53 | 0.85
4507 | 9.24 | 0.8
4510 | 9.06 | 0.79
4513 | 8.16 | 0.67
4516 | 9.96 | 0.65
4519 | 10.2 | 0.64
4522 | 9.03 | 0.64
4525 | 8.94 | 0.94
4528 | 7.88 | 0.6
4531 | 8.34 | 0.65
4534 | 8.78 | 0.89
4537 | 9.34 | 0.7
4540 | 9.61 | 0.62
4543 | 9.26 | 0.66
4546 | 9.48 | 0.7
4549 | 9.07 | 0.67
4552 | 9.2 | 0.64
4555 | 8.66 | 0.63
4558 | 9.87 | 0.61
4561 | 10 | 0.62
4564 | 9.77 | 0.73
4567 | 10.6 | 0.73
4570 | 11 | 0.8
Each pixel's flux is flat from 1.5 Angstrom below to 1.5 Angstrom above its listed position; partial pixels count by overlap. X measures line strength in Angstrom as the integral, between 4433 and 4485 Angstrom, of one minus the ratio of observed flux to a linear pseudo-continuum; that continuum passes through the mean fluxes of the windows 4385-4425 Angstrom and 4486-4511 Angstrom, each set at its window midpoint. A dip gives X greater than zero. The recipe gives 2.0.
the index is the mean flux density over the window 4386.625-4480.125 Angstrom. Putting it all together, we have 7.91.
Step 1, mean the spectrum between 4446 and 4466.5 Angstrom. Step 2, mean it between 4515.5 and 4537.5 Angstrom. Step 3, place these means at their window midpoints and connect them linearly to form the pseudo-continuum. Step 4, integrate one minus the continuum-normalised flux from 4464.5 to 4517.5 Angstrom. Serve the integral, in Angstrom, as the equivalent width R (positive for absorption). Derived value -3.3 Angstrom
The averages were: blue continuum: 8.04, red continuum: 9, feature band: 9.05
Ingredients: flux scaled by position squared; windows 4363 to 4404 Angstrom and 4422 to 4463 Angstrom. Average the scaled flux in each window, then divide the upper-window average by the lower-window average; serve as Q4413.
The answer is 1.03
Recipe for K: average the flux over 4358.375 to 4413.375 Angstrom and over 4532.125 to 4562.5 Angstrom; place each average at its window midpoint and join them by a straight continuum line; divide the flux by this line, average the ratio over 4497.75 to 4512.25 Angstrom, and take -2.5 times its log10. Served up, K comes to -0.03 mag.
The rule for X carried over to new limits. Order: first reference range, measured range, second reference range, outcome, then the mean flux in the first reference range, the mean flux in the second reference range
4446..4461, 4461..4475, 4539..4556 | -1.5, 7.8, 9.22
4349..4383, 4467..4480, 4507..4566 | -0.5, 7.98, 9.2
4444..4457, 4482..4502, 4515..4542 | -1.1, 7.83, 9.11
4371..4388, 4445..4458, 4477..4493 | 1.0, 7.42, 8.95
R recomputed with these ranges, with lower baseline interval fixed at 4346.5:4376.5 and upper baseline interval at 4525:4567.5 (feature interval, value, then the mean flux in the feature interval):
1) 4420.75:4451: 2.93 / 7.7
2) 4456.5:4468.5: 0.53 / 8.31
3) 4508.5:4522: -0.41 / 9.31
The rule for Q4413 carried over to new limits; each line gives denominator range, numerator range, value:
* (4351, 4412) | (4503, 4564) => 1.28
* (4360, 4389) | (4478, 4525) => 1.24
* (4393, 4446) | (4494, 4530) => 1.22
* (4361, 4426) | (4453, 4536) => 1.19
